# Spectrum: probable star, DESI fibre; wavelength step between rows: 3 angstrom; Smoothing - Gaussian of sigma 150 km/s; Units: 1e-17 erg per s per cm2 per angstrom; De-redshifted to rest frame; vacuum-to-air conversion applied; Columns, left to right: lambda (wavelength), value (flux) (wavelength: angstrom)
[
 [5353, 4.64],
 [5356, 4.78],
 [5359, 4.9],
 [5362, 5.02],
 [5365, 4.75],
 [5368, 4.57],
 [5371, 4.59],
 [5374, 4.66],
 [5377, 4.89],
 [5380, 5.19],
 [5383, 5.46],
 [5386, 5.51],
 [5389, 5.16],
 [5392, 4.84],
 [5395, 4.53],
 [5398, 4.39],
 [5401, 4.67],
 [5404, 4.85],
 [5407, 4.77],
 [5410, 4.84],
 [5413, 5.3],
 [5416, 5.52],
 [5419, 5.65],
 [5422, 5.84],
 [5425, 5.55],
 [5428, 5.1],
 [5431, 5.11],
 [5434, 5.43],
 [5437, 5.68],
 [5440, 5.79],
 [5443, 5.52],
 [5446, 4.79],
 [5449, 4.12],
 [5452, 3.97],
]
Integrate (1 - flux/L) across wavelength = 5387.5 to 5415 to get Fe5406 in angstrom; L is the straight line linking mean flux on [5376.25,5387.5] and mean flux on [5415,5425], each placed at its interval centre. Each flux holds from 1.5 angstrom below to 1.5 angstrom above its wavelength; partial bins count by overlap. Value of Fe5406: 3.3 angstrom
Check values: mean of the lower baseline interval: 5.29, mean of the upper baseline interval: 5.66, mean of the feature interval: 4.83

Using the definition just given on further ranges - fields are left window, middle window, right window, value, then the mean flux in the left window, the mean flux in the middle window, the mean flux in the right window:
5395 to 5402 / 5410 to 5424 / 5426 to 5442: -1.4 angstrom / 4.52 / 5.5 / 5.43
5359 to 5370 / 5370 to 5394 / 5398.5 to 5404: -1.6 angstrom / 4.79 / 5.04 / 4.67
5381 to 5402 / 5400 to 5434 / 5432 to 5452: -1.2 angstrom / 4.95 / 5.22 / 5.12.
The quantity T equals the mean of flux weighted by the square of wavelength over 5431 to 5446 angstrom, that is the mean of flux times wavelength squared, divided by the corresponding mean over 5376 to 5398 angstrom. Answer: 1.1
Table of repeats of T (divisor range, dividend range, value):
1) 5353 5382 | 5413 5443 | 1.17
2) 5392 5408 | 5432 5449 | 1.16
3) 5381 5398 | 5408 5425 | 1.09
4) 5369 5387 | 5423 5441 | 1.11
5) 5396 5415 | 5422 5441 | 1.15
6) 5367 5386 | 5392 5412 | 0.96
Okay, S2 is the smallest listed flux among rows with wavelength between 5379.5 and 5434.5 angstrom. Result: 4.39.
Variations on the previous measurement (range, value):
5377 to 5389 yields 4.89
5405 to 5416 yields 4.77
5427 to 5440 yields 5.1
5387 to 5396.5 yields 4.53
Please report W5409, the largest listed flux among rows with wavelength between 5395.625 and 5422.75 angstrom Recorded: 5.84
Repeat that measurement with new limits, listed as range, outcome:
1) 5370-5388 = 5.51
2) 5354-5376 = 5.02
